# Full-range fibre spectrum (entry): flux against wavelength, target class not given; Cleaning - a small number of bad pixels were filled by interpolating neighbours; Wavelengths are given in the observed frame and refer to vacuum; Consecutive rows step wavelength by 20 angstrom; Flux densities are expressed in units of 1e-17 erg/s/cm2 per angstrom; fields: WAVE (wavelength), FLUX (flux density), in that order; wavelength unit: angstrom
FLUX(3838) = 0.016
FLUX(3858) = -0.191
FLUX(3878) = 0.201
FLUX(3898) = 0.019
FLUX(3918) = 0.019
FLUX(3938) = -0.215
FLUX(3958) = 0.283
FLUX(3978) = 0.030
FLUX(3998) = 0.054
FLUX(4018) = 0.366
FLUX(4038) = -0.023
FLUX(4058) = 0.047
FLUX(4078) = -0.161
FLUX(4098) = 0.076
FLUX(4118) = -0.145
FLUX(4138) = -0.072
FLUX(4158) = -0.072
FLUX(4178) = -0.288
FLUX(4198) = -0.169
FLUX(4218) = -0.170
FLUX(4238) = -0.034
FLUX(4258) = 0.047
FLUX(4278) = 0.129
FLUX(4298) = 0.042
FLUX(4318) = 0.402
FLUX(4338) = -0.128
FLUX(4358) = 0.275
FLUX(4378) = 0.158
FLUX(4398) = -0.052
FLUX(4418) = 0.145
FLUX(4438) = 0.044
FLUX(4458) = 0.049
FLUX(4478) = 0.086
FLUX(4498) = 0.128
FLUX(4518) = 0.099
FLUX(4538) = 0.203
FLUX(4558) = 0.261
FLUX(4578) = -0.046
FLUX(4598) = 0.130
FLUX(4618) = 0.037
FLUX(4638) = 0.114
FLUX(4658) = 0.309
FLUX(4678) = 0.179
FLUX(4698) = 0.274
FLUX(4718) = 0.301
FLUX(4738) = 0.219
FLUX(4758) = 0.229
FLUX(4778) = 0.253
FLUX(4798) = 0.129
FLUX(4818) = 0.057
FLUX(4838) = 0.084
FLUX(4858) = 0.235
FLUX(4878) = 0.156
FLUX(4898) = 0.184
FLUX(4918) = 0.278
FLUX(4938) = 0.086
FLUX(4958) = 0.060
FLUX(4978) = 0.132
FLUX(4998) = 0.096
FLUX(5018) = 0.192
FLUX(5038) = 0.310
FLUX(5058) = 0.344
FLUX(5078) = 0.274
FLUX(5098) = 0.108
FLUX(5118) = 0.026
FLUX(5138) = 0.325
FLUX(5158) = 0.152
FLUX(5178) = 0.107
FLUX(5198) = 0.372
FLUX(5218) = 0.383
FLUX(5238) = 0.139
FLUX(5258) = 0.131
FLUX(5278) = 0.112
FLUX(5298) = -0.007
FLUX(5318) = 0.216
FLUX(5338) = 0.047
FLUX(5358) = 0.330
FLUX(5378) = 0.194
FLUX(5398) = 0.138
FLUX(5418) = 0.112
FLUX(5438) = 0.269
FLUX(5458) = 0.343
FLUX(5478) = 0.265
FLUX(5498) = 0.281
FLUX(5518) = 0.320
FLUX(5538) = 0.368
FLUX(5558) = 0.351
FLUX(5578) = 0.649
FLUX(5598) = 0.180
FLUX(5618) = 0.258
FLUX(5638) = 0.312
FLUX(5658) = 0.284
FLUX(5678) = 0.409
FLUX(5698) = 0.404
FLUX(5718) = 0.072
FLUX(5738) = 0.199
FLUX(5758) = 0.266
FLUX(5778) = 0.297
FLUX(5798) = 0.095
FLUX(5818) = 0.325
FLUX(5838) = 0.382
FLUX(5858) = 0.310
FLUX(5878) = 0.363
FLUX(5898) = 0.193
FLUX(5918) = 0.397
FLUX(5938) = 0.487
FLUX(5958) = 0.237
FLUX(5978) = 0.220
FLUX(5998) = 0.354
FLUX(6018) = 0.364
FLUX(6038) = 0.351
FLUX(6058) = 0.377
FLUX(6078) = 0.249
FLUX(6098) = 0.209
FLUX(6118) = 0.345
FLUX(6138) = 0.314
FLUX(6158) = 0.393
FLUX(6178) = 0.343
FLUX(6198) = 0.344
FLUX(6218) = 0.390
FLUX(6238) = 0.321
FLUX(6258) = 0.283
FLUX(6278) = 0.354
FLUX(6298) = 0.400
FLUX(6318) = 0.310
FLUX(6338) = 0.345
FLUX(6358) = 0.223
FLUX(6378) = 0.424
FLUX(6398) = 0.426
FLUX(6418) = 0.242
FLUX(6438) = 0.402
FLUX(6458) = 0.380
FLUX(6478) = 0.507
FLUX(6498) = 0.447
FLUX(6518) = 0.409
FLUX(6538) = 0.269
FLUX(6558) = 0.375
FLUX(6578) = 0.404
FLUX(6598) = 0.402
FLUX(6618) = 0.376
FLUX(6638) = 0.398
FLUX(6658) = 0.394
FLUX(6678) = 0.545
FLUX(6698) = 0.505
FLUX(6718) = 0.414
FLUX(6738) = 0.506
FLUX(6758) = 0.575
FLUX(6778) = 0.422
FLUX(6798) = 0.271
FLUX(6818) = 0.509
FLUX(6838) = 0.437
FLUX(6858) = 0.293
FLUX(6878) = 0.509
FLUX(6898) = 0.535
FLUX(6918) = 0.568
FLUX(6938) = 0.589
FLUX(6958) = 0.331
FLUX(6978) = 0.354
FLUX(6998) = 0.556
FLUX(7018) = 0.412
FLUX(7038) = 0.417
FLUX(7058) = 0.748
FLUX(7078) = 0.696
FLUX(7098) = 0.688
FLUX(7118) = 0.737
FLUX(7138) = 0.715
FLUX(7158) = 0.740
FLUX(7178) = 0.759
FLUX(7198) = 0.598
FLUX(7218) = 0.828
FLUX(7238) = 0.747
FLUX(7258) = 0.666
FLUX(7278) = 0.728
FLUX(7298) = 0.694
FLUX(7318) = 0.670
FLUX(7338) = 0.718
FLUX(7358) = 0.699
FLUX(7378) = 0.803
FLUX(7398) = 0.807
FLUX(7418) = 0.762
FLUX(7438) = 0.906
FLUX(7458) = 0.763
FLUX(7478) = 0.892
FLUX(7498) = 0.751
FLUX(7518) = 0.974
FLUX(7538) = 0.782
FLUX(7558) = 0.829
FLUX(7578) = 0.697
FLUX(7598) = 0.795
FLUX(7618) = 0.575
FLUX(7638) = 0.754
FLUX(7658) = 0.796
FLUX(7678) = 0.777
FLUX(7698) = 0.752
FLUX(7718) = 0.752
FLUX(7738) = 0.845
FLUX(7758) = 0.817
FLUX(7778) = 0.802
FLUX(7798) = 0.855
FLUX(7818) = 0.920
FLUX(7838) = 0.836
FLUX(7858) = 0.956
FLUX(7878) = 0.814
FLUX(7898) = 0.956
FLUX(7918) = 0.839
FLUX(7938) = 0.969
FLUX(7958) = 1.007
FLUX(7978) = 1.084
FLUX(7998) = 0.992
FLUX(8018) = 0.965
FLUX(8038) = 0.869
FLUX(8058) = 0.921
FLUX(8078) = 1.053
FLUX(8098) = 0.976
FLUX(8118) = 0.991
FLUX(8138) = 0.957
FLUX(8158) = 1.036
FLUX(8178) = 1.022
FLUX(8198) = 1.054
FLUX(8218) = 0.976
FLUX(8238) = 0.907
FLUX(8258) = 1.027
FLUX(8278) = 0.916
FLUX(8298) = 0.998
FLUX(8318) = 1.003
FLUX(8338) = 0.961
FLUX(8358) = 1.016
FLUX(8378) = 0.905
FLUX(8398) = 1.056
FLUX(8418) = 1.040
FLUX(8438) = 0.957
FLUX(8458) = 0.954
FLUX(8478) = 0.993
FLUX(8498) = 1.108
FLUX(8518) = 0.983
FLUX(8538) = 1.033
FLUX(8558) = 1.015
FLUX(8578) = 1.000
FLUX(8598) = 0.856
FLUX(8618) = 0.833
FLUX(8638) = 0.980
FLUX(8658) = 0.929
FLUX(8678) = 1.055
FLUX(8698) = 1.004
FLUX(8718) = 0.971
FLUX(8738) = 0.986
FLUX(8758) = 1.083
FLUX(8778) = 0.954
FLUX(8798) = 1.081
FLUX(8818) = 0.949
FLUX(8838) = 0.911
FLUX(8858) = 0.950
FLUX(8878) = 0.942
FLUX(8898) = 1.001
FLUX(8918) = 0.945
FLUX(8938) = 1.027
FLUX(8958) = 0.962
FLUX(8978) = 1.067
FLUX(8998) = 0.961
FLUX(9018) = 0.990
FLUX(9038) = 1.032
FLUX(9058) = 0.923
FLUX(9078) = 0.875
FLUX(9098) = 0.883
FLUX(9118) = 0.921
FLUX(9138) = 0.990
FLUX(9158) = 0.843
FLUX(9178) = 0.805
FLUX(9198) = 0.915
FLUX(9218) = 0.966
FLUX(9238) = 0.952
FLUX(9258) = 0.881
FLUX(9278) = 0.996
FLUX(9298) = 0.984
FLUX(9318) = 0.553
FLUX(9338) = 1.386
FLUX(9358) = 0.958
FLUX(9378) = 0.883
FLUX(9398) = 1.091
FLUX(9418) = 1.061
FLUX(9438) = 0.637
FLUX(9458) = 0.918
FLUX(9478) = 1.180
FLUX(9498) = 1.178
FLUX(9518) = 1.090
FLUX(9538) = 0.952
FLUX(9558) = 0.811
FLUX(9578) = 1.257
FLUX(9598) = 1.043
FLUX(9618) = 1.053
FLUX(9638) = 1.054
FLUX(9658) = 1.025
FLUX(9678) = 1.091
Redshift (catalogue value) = 0.77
